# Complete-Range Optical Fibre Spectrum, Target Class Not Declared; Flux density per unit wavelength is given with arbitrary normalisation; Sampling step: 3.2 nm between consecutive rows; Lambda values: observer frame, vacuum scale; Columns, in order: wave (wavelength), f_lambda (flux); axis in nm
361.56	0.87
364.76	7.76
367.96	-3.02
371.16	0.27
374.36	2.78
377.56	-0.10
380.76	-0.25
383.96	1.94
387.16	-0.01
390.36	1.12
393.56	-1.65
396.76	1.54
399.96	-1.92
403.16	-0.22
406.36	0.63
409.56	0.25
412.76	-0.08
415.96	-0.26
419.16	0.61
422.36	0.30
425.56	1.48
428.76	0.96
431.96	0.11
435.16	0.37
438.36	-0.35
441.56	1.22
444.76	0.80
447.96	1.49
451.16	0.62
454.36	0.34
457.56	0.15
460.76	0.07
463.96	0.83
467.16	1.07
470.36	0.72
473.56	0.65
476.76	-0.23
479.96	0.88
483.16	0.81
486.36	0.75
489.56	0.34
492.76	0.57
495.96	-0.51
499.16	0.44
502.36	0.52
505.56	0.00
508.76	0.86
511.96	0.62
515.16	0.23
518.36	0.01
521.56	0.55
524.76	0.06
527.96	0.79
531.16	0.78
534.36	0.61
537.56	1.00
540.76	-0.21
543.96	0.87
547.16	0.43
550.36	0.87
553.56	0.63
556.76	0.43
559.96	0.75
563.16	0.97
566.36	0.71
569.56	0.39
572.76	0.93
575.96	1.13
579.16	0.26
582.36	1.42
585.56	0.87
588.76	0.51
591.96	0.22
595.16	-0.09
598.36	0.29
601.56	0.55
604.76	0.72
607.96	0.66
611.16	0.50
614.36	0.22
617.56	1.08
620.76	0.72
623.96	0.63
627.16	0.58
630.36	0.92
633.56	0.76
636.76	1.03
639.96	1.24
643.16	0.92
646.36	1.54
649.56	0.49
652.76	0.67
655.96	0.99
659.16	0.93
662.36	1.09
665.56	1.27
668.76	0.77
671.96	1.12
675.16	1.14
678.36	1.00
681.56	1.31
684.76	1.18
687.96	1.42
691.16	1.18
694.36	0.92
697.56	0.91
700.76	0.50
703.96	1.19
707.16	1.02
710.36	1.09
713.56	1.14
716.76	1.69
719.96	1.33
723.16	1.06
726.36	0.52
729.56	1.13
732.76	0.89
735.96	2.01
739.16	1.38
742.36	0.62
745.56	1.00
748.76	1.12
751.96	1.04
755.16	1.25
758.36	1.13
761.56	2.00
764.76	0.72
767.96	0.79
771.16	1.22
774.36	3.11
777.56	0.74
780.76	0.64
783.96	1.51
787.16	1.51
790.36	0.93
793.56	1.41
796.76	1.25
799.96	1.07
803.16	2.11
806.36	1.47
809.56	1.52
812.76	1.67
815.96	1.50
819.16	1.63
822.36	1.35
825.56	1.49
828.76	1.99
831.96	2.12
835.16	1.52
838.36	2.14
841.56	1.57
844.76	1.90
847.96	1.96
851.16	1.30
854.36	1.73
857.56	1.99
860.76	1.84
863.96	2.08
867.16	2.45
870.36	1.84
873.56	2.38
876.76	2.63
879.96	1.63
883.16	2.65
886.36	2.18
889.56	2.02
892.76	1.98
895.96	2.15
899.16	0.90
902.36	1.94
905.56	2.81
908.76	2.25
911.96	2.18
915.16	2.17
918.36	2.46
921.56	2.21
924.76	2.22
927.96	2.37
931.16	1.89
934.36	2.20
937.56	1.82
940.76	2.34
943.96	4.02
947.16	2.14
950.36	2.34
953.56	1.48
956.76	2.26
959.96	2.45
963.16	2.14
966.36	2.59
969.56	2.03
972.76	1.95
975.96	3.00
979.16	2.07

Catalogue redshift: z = 1.077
